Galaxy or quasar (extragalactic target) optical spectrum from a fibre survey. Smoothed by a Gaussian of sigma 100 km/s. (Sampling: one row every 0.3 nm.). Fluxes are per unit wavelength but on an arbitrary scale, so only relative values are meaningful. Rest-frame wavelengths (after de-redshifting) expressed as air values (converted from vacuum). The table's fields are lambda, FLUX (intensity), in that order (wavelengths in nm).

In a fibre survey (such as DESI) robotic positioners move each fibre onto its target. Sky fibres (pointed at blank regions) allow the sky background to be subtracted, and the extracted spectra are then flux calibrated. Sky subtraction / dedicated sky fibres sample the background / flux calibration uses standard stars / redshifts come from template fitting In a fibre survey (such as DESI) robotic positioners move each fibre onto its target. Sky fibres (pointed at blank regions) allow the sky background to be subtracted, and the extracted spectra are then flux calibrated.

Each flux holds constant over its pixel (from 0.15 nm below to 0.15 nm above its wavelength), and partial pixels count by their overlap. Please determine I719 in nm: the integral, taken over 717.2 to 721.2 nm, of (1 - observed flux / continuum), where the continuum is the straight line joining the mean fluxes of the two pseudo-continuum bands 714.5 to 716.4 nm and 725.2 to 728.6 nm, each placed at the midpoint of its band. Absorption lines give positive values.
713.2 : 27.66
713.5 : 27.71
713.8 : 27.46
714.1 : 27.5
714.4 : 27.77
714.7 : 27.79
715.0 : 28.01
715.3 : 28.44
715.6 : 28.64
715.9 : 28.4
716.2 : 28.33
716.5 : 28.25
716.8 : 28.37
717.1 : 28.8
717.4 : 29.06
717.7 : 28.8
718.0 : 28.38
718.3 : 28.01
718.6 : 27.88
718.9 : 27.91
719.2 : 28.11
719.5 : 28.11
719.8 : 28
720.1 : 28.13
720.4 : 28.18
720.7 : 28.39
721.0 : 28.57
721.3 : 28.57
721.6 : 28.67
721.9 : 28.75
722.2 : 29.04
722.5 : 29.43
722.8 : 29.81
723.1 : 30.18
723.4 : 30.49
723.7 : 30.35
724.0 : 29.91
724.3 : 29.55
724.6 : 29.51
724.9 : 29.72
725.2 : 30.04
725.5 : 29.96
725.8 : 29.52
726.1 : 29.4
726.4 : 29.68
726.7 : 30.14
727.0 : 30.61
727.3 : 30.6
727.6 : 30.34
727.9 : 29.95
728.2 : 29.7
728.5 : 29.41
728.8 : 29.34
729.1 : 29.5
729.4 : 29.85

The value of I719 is 0.07 nm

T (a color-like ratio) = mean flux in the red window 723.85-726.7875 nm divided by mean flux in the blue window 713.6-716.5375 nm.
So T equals 1.06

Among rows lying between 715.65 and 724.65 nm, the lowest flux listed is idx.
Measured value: 27.88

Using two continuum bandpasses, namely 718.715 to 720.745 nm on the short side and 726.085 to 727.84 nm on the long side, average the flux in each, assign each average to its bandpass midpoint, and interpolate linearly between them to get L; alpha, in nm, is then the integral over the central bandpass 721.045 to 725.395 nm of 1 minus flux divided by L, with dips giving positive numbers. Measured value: -0.07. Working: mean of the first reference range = 28.1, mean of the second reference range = 30.2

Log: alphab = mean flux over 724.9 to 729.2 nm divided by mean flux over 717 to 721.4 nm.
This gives 1.05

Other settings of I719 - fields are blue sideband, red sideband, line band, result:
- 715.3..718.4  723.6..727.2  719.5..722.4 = 0.068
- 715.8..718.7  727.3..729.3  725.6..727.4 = -0.025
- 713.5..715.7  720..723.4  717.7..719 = 0.015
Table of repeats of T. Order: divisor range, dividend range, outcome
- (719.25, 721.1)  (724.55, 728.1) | 1.06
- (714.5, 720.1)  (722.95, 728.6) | 1.06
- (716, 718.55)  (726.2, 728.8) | 1.05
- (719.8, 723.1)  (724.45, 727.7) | 1.04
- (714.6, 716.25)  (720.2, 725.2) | 1.04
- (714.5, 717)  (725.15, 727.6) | 1.06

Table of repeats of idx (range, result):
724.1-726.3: 29.4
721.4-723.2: 28.67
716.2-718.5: 28.01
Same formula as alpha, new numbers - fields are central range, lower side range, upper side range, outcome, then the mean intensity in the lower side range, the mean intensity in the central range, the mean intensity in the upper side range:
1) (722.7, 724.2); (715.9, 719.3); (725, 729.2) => -0.04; 28.4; 30.1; 29.9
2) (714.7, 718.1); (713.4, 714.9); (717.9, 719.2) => -0.08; 27.7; 28.5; 28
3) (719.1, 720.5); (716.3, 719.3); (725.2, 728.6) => 0.03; 28.4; 28.1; 29.9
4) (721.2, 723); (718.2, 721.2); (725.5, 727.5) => -0.02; 28.1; 29.1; 30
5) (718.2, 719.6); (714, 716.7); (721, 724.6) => 0.04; 28.1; 28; 29.5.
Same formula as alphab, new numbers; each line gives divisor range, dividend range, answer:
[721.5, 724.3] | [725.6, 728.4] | 1.01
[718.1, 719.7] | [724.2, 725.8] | 1.06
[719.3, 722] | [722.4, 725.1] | 1.05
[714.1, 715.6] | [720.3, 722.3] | 1.02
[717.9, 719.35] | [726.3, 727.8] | 1.08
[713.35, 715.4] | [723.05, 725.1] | 1.08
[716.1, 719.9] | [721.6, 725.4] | 1.05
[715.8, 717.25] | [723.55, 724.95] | 1.05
